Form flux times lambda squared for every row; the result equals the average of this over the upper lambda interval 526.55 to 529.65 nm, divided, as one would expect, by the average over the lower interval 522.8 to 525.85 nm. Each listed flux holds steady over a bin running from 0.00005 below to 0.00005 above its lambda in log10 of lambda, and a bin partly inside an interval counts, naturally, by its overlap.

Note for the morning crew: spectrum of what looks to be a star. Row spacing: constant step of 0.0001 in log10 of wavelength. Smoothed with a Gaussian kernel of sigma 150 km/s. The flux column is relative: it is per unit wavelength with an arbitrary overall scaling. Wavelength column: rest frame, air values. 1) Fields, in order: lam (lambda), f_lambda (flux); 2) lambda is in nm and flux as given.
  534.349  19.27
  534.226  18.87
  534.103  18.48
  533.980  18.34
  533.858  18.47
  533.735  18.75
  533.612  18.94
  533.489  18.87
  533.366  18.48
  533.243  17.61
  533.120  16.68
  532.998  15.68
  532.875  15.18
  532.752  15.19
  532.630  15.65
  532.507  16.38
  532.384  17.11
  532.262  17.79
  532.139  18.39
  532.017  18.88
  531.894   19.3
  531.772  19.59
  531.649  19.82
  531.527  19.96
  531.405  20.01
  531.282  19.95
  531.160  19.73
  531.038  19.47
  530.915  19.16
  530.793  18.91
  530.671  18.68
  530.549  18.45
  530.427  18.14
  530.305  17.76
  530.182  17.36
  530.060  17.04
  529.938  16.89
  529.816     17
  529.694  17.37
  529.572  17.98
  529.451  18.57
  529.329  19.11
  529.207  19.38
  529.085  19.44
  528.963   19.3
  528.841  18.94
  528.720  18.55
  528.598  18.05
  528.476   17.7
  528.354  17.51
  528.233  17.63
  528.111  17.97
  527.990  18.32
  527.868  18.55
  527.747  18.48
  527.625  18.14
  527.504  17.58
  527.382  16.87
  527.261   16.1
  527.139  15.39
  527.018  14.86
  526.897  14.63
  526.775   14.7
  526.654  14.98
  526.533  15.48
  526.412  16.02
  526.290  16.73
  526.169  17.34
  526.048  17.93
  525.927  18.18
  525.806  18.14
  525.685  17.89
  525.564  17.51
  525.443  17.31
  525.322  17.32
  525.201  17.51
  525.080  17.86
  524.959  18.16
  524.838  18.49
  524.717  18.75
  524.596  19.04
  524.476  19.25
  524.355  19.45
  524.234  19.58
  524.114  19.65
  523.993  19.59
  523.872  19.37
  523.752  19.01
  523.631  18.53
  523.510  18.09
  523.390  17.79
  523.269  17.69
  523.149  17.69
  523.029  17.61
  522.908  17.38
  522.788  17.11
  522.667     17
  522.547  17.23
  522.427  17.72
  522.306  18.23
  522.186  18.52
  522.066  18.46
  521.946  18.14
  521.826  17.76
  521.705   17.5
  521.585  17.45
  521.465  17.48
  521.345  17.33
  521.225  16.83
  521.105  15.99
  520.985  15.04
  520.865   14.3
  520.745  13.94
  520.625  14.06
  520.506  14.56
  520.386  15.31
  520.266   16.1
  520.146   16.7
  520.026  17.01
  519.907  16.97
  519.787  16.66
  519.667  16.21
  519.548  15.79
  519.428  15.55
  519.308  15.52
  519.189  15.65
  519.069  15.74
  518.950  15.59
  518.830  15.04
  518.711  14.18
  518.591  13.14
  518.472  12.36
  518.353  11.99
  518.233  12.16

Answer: 1.0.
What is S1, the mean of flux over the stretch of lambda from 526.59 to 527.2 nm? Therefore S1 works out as 14.9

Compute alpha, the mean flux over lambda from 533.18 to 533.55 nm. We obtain 18.3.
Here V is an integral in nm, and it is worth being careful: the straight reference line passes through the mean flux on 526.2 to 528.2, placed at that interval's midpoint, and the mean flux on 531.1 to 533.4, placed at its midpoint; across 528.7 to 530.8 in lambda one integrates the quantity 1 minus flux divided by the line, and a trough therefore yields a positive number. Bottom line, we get -0.12 nm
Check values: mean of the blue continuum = 16.6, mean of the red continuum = 18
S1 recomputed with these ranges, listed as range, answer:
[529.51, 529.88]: 17.5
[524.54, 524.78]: 18.9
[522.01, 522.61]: 18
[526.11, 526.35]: 17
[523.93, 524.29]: 19.6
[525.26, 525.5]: 17.3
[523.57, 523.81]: 18.7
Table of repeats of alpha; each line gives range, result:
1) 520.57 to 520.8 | 14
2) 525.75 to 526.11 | 18.1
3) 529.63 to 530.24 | 17.1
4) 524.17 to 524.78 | 19.2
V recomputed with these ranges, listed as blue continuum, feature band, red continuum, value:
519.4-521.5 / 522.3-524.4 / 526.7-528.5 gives -0.25 nm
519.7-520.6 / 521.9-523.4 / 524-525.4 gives -0.02 nm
